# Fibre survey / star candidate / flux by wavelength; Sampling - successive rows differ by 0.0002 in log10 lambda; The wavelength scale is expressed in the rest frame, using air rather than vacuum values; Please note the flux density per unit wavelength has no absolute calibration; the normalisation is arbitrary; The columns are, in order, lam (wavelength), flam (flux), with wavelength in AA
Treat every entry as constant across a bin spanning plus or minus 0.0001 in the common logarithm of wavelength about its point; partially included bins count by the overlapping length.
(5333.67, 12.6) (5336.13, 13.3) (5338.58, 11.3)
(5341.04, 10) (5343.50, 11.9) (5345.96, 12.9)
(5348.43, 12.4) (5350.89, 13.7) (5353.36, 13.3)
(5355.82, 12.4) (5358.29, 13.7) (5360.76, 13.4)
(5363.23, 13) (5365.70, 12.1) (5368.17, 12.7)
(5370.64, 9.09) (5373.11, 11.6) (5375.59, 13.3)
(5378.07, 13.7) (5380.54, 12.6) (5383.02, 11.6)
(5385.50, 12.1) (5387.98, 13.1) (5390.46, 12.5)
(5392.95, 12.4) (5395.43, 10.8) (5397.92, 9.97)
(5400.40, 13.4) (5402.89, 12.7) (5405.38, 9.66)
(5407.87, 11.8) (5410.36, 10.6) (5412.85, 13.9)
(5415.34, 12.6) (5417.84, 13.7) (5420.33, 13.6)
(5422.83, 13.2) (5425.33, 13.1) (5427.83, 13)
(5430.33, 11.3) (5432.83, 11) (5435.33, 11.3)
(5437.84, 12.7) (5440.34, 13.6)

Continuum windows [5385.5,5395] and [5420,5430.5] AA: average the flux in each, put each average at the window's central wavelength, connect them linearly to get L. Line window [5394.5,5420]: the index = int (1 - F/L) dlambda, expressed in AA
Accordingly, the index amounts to 1.4 AA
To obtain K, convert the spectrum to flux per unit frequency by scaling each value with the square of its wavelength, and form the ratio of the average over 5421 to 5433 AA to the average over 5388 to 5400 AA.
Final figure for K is 1.08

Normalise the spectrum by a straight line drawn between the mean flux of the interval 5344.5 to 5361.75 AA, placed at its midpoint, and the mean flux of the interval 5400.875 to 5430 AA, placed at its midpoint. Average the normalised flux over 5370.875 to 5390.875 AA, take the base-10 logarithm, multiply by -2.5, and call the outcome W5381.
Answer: 0.04 mag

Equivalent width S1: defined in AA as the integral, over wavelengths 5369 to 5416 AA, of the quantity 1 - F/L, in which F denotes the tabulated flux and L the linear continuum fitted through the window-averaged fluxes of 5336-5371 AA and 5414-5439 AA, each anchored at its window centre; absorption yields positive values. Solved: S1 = 1.9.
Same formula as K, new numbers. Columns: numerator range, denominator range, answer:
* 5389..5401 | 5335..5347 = 1.01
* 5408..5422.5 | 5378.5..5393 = 1.04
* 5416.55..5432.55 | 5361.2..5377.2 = 1.09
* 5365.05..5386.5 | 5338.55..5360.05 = 0.98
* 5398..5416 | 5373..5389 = 0.96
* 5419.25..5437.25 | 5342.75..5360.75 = 0.98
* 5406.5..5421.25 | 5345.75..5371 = 1.02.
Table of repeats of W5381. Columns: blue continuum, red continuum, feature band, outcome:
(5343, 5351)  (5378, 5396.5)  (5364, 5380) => 0.03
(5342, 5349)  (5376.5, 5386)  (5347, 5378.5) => -0.02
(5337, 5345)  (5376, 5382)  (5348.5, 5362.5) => -0.11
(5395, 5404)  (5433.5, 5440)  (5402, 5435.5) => -0.03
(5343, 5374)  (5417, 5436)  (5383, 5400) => 0.06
